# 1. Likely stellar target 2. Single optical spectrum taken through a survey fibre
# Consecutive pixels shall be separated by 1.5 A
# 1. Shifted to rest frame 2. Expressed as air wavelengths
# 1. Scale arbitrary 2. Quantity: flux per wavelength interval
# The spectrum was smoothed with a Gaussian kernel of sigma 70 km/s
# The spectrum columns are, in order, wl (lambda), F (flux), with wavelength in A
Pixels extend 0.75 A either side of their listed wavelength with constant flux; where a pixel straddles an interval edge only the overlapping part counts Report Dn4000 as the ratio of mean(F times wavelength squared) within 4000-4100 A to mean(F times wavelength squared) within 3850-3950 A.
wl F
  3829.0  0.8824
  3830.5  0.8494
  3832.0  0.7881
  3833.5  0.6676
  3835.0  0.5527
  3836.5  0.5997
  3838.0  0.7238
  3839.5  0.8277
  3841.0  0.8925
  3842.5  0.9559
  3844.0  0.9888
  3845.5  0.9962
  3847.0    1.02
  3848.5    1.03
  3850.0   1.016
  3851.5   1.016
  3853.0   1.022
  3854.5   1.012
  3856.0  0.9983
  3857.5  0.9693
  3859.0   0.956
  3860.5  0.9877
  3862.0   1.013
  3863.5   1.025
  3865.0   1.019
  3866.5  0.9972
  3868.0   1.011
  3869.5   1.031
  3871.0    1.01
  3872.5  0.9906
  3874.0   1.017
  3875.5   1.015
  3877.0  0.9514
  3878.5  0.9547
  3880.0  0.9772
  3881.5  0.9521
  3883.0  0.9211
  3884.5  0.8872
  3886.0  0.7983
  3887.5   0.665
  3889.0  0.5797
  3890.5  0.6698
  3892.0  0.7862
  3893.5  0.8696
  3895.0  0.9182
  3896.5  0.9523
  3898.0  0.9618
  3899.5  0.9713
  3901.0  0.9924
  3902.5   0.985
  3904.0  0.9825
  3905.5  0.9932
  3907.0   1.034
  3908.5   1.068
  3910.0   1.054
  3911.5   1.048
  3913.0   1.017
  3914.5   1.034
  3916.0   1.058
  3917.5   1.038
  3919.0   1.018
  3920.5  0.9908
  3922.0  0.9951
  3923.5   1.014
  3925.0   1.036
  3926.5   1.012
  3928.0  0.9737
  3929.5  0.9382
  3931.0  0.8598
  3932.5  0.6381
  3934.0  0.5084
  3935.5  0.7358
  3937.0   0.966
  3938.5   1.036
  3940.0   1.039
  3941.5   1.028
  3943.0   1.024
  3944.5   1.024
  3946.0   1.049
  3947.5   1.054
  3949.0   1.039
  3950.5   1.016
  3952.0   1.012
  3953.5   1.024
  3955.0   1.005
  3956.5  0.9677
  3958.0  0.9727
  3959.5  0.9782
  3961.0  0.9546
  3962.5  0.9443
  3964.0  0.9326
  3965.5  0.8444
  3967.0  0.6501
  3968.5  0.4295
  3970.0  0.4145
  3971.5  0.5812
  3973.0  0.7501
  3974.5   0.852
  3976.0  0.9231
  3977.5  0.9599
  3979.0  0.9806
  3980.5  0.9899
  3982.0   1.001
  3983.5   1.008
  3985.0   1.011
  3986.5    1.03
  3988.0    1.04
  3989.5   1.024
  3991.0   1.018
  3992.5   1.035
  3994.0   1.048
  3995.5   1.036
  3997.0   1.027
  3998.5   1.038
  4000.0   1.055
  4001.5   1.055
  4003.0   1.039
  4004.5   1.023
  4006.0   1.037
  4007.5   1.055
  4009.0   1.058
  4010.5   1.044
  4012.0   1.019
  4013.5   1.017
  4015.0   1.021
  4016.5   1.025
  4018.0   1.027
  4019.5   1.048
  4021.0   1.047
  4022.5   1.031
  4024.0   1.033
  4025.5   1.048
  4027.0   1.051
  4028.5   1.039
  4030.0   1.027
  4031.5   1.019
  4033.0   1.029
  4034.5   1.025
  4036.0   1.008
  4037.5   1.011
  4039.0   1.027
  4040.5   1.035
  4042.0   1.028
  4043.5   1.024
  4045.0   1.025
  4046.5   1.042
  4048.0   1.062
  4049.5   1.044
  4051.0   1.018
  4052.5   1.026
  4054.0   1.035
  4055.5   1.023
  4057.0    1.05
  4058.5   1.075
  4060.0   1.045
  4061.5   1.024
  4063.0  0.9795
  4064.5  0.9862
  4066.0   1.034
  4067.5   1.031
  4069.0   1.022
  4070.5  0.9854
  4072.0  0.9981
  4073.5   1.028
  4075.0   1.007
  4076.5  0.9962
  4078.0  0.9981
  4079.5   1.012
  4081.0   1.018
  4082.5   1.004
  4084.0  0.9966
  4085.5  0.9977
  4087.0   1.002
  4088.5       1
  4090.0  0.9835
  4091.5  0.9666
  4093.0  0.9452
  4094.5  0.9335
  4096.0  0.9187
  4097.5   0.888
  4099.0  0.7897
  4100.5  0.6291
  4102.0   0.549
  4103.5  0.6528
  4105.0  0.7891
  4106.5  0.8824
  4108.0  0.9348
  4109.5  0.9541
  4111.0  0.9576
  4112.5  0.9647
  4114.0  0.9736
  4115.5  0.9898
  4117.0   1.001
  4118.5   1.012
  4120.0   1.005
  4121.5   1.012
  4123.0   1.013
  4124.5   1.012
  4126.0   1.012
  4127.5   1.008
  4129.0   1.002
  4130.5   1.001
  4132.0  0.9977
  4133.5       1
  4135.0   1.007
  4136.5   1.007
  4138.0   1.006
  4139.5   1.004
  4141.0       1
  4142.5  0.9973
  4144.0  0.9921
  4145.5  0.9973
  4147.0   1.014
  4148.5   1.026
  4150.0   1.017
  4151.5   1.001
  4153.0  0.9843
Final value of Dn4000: 1.14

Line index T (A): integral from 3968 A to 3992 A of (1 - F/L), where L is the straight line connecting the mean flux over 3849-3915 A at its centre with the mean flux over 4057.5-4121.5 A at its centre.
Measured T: 1.8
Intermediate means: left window 0.957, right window 0.953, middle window 0.882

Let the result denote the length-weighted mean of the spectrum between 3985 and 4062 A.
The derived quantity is 1.03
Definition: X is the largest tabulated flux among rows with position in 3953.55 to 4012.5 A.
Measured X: 1.058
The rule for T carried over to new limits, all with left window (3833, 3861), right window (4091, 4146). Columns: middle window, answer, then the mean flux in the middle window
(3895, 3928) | -3.36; 1.01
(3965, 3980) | 2.96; 0.741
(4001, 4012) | -1.37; 1.04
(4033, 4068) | -3.61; 1.03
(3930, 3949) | 0.01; 0.919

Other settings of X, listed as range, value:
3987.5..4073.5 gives 1.075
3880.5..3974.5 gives 1.068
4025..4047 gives 1.051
